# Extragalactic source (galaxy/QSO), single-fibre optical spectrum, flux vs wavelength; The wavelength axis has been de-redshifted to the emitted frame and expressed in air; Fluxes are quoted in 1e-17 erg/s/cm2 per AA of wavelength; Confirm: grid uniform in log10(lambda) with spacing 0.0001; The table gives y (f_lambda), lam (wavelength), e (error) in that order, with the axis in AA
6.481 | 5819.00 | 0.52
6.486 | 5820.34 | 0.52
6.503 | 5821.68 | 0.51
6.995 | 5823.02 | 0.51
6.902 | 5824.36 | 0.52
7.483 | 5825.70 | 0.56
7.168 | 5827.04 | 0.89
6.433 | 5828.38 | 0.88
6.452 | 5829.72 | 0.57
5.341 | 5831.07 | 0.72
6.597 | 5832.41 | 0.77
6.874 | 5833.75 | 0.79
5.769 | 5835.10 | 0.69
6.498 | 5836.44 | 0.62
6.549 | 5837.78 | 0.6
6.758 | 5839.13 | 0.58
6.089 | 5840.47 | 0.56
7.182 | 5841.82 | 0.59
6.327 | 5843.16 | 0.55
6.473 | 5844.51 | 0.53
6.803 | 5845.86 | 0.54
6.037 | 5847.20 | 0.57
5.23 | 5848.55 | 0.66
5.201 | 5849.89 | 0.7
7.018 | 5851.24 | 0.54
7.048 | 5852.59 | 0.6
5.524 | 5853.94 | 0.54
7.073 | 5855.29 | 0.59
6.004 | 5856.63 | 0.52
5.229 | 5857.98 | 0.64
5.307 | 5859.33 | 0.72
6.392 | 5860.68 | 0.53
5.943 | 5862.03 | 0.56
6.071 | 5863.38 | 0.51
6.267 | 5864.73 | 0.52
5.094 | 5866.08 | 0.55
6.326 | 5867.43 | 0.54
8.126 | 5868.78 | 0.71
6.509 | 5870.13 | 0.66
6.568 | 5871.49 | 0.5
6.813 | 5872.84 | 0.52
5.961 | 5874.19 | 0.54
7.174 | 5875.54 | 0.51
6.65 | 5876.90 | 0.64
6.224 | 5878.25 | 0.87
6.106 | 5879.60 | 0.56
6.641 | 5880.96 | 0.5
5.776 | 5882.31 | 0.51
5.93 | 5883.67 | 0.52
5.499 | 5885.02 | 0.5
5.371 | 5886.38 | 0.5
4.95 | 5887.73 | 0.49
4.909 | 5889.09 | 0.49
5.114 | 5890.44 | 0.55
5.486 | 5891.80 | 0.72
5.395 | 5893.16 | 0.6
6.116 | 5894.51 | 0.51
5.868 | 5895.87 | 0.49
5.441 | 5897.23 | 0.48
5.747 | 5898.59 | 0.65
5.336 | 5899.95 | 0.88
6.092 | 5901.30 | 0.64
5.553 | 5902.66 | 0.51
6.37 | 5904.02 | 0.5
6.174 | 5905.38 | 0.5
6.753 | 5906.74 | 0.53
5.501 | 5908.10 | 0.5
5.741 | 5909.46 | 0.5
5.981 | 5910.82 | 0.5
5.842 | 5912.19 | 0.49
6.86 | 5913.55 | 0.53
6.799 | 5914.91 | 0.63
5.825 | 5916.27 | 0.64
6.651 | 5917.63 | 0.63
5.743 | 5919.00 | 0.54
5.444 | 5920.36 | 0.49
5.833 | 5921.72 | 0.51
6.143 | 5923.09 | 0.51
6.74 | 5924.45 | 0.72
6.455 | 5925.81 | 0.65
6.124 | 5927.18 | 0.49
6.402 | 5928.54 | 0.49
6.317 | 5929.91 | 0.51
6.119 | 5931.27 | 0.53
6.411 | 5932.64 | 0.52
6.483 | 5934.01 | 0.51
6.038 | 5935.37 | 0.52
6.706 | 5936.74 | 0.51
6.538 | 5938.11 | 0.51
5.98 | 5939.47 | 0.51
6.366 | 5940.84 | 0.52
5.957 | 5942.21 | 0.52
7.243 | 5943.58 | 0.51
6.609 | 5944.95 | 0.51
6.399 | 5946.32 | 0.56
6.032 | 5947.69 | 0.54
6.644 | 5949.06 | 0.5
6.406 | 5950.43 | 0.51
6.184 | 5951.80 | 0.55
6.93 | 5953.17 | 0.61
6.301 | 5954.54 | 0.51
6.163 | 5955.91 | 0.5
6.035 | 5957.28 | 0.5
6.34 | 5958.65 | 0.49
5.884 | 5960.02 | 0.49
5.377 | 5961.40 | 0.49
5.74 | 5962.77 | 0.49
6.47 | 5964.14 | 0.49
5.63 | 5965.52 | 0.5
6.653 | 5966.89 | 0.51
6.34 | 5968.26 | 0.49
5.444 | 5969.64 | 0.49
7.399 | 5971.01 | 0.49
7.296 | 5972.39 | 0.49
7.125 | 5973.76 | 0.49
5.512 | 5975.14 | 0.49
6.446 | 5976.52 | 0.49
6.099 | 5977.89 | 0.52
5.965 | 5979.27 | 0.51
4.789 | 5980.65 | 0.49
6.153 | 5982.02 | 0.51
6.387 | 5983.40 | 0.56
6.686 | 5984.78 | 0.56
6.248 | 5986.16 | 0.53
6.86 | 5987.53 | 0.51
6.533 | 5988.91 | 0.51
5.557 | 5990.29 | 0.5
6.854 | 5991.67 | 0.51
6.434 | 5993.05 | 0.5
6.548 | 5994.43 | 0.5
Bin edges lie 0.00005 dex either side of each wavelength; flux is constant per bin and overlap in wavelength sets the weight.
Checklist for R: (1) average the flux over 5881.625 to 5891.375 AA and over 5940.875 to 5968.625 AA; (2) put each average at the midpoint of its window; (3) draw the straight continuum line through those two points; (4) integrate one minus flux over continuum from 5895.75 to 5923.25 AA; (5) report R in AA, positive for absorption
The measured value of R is -1.5 AA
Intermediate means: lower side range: 5.37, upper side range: 6.27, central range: 5.98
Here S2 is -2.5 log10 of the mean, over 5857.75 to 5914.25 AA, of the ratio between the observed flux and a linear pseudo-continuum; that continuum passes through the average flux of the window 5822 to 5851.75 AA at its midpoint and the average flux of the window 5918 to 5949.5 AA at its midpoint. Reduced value 0.07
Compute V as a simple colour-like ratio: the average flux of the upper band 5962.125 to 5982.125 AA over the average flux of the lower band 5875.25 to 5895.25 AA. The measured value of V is 1.07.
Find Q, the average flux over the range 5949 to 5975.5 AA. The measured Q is 6.3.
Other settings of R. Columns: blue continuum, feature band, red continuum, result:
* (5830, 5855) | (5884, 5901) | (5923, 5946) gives 2.4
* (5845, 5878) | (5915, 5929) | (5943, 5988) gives 0.3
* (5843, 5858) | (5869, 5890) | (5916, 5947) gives 0.4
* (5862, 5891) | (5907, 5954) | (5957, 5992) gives -0.9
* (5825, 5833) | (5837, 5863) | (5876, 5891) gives 0.2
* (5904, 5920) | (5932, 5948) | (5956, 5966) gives -1.0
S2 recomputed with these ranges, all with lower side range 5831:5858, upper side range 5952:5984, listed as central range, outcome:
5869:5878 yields -0.06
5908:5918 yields 0.01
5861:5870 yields -0.01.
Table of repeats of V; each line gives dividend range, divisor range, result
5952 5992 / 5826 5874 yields 0.99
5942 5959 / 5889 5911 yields 1.11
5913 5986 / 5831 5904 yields 1.03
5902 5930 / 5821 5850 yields 0.95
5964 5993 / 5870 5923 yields 1.06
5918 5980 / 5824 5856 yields 0.97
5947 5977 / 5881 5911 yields 1.10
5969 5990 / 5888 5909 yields 1.11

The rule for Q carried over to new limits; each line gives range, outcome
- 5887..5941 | 6.01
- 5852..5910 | 6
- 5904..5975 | 6.28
